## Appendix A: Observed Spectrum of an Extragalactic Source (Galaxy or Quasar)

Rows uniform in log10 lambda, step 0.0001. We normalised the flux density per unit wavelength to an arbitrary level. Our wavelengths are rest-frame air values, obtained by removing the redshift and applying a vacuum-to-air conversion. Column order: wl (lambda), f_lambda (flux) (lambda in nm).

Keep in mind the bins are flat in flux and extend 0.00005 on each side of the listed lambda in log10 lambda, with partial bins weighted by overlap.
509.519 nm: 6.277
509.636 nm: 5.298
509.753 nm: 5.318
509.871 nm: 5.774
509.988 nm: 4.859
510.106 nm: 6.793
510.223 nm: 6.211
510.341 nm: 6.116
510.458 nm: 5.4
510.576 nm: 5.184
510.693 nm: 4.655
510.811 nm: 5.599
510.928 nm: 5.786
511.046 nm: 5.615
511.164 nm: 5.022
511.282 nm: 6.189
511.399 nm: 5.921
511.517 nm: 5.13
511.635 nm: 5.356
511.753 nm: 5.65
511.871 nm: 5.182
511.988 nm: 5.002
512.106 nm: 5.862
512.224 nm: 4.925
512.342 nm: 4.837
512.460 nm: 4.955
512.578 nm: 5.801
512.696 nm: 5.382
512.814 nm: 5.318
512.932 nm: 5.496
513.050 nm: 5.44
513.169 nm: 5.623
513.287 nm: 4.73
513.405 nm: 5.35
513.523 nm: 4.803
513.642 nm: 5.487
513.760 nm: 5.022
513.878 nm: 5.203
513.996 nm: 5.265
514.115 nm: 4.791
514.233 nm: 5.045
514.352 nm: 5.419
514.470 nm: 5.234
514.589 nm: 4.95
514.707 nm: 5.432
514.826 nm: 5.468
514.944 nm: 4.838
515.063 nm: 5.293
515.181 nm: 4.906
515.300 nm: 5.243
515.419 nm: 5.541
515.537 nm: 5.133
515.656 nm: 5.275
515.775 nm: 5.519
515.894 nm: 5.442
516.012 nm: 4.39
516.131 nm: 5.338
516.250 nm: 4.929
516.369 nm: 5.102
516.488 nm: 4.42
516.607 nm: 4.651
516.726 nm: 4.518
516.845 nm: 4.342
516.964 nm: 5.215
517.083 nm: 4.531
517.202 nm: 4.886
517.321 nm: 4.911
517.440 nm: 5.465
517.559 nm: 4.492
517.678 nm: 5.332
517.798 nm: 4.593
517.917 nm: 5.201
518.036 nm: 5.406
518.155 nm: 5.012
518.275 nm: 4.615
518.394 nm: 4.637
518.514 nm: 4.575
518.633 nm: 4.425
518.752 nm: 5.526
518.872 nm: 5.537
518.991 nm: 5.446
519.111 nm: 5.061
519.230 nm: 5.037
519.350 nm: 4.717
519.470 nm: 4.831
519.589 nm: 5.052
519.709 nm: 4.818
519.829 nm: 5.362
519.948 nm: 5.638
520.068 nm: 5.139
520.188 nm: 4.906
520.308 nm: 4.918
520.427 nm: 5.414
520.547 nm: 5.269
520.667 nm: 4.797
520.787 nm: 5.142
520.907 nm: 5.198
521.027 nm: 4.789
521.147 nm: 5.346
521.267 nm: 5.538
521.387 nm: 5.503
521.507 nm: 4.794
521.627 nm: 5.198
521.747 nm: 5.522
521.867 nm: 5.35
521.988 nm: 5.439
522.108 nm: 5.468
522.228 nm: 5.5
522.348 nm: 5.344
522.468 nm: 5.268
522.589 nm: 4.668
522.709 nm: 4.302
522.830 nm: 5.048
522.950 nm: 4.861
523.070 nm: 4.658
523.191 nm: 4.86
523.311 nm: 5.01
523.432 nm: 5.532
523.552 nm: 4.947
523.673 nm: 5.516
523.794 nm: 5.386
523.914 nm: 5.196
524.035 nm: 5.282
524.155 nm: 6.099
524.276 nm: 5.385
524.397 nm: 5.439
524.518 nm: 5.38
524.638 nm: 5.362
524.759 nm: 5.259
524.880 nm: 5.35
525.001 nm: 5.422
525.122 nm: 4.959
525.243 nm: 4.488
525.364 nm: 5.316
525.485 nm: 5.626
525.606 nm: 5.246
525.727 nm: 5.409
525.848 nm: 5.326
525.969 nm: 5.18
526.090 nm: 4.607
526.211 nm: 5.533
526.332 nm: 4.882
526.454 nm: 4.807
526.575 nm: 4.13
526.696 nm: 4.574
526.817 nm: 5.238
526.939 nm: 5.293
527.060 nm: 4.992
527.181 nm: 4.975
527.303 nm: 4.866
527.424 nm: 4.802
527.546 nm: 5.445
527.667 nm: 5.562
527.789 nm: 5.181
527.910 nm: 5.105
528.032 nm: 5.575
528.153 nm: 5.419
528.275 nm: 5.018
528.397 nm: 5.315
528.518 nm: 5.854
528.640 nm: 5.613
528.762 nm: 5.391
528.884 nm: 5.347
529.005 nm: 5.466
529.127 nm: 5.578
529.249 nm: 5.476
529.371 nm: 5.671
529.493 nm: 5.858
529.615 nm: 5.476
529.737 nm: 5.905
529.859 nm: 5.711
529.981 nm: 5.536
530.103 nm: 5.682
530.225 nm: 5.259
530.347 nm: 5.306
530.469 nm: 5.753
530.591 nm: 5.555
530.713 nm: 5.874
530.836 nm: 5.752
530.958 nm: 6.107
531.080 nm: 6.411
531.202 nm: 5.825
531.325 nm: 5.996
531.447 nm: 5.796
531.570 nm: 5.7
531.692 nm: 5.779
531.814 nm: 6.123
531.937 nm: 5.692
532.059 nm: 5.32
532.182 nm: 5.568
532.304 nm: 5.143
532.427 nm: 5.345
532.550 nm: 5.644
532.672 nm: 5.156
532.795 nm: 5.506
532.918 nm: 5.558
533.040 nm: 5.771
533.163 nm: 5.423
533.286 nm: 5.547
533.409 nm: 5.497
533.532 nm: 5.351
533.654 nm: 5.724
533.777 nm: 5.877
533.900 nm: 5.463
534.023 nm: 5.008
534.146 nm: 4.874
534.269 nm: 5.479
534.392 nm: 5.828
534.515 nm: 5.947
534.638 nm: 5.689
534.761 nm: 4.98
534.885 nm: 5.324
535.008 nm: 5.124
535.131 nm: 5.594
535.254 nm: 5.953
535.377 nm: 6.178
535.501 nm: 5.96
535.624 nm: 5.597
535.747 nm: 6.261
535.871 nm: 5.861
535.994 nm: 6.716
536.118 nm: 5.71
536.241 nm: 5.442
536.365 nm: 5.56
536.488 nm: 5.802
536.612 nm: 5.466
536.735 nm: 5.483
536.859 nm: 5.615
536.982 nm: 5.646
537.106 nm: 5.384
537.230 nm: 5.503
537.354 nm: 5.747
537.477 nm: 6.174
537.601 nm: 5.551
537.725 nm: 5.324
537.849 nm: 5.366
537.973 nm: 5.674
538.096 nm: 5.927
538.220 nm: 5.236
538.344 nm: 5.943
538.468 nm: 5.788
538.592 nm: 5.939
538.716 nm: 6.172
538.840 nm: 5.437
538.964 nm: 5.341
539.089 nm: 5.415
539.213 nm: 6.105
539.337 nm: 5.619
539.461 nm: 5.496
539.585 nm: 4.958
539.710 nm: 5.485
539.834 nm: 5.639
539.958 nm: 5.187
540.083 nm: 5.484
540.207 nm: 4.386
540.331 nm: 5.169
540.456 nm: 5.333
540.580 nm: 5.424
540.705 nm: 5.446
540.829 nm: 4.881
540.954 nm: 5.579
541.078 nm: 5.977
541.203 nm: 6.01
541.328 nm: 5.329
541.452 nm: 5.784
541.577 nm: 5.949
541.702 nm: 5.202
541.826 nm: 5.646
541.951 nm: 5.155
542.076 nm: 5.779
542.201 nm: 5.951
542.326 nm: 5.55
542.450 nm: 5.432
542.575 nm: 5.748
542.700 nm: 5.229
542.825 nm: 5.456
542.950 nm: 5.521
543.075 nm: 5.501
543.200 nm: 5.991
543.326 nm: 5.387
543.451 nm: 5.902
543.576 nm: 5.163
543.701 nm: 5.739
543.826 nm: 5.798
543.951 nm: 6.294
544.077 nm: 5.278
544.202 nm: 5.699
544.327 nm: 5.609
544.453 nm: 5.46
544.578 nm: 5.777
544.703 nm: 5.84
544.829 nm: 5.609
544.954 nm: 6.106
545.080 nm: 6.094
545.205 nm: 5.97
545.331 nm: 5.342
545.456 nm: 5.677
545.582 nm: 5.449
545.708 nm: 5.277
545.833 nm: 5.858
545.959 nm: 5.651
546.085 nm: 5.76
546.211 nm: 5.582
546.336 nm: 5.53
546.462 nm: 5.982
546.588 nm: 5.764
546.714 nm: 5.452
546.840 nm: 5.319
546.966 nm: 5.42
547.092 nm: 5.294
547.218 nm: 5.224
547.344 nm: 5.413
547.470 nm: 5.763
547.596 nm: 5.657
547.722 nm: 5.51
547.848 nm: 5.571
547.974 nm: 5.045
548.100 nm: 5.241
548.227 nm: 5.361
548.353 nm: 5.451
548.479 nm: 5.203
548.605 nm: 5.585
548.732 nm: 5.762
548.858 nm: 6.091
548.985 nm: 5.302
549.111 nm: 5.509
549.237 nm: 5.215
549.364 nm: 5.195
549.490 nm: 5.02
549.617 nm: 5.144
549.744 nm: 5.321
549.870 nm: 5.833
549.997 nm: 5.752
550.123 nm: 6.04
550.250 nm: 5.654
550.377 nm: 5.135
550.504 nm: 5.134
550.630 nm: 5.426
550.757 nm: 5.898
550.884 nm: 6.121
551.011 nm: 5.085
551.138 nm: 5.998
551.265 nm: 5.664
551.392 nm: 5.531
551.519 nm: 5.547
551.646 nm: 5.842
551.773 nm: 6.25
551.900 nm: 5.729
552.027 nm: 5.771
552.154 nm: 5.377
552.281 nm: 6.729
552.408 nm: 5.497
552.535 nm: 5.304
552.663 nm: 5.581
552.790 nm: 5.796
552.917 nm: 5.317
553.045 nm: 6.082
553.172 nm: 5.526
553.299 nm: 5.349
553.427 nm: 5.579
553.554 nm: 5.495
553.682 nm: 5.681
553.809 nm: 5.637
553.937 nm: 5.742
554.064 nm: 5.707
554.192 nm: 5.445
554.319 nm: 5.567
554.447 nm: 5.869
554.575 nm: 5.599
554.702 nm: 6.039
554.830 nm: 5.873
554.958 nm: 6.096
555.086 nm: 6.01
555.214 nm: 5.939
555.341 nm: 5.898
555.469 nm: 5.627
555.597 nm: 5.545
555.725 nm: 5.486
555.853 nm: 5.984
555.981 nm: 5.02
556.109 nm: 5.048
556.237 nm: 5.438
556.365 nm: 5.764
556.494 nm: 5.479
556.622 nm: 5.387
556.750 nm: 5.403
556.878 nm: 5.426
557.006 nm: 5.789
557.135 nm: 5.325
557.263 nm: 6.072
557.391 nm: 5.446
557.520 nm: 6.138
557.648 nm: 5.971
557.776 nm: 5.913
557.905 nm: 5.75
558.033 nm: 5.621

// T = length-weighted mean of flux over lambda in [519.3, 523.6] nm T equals 5.12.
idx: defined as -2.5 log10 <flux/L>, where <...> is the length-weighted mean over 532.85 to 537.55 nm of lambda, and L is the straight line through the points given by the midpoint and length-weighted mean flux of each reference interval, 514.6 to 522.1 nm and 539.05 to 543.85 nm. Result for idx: -0.05 mag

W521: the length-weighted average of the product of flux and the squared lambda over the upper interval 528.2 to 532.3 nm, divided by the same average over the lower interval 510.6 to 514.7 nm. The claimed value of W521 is 1.14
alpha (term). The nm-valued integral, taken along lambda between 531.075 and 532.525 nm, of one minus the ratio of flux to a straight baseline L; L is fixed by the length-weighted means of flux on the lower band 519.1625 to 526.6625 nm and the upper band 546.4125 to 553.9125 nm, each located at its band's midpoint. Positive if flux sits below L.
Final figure -0.112 nm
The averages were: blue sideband 5.16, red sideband 5.56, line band 5.69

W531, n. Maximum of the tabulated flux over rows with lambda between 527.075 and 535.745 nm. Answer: 6.411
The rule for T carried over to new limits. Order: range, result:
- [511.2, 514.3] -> 5.3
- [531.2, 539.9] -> 5.62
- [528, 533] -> 5.61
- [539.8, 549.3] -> 5.55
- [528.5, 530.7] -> 5.58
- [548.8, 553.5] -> 5.6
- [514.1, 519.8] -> 5.01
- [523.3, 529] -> 5.23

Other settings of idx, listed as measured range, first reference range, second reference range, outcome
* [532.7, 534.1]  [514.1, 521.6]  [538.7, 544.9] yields -0.03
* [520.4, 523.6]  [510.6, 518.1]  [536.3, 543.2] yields 0.03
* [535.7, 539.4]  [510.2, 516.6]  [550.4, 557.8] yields -0.04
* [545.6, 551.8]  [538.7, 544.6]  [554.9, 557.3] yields 0.01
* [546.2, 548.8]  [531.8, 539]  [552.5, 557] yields 0.03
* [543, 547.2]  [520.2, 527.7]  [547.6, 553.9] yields -0.03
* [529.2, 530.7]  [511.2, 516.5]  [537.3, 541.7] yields -0.03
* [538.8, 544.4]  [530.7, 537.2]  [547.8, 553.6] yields 0.02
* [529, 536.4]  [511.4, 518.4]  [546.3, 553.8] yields -0.06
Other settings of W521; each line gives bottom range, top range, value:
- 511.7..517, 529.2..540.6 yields 1.18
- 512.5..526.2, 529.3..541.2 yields 1.16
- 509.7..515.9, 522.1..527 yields 1.01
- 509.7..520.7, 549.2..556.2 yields 1.25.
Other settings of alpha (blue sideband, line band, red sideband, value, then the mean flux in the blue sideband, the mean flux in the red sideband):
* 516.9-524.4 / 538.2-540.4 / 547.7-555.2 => -0.032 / 5.11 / 5.61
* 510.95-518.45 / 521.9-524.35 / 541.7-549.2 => 0.035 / 5.15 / 5.58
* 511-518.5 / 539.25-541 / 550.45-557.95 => 0.058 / 5.14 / 5.67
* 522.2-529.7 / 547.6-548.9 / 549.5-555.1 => 0.028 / 5.22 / 5.67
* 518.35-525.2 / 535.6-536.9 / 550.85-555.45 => -0.086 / 5.16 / 5.73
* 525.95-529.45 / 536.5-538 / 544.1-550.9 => -0.058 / 5.21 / 5.55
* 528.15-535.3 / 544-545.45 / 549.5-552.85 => -0.023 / 5.58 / 5.65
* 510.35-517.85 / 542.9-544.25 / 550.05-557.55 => -0.031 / 5.18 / 5.66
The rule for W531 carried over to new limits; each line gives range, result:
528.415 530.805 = 5.905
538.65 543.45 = 6.172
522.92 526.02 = 6.099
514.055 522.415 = 5.638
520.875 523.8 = 5.538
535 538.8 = 6.716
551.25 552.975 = 6.729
